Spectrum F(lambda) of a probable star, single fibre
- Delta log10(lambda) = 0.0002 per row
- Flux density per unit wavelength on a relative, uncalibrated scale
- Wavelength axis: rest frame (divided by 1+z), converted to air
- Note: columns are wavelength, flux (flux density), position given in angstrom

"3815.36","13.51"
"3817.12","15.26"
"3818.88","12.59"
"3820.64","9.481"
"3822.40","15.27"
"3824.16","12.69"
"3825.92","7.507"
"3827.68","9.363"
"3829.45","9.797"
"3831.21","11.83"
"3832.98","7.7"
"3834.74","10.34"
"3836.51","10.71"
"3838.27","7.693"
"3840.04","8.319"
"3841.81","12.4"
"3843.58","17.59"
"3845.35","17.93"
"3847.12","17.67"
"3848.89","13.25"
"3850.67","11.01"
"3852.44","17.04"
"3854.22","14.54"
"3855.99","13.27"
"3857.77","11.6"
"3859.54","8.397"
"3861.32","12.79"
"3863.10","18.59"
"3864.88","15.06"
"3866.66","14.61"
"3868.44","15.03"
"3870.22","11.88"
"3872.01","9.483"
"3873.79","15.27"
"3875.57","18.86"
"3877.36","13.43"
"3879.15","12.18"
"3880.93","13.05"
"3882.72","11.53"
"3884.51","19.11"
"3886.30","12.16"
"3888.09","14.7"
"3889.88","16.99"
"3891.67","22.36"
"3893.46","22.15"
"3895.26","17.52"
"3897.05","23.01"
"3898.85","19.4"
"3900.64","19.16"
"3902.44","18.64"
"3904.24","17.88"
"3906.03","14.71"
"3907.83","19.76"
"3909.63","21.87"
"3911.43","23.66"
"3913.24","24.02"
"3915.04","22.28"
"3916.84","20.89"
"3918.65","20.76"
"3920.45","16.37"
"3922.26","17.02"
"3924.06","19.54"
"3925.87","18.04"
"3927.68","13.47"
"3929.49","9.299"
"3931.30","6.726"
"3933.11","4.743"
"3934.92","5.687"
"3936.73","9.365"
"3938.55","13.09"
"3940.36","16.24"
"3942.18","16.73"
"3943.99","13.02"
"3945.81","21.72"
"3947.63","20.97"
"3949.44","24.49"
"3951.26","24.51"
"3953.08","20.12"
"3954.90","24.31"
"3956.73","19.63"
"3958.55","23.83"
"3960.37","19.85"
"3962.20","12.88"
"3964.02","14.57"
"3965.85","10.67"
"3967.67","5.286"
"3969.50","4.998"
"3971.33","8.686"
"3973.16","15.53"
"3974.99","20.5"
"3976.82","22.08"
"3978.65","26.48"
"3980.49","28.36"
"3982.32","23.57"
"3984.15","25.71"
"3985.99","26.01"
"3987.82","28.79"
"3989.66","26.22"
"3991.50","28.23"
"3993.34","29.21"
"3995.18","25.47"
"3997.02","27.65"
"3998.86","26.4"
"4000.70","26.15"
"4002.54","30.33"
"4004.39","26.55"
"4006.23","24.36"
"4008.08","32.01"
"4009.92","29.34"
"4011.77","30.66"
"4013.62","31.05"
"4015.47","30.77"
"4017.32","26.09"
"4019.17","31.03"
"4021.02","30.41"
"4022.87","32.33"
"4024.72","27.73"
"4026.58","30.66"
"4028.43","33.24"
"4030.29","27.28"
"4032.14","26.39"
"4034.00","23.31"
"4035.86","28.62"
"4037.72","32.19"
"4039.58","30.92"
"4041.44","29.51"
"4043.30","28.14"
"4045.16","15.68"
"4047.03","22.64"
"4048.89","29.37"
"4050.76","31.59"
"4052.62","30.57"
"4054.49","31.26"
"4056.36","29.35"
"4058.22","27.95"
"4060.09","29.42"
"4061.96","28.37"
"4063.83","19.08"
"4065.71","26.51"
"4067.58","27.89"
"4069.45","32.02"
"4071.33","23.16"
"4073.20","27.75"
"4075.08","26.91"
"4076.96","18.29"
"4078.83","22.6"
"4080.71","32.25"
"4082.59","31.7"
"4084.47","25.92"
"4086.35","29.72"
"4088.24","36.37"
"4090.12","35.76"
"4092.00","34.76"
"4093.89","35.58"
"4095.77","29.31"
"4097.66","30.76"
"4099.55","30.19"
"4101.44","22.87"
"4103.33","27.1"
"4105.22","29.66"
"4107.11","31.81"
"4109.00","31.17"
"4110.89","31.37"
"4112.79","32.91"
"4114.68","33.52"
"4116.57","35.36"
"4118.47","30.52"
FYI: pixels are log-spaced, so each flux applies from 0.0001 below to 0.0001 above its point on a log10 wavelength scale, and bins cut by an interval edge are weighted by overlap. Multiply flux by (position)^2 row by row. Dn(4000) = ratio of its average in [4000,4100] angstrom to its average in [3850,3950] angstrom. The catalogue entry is 1.94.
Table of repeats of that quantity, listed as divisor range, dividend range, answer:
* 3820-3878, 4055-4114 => 2.56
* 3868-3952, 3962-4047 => 1.59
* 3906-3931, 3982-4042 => 1.61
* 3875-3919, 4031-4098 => 1.68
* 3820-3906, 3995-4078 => 2.14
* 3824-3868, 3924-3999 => 1.58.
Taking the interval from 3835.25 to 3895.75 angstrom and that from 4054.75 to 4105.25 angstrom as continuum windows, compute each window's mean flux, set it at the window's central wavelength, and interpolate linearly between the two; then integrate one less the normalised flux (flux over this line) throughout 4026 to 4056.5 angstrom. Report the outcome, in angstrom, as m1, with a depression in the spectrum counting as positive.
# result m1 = -2.6 angstrom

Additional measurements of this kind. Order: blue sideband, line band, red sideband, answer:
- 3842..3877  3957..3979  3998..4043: 8.14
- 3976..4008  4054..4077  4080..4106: 2.08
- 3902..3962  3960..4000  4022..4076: 2.28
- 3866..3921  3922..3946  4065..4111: 8.57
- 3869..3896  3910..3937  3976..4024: 5.12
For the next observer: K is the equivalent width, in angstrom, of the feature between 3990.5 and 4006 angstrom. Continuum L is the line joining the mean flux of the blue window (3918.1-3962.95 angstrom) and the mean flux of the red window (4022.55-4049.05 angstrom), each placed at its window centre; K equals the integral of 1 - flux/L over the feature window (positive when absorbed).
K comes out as -2.72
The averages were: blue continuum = 16.5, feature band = 27.4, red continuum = 27.7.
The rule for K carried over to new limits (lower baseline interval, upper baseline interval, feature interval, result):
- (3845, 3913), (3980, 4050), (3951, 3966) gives 2.5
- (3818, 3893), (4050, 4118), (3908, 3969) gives 7.1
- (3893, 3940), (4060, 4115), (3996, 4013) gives -3.7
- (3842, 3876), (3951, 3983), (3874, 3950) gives -3.5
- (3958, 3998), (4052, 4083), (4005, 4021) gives -4.3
